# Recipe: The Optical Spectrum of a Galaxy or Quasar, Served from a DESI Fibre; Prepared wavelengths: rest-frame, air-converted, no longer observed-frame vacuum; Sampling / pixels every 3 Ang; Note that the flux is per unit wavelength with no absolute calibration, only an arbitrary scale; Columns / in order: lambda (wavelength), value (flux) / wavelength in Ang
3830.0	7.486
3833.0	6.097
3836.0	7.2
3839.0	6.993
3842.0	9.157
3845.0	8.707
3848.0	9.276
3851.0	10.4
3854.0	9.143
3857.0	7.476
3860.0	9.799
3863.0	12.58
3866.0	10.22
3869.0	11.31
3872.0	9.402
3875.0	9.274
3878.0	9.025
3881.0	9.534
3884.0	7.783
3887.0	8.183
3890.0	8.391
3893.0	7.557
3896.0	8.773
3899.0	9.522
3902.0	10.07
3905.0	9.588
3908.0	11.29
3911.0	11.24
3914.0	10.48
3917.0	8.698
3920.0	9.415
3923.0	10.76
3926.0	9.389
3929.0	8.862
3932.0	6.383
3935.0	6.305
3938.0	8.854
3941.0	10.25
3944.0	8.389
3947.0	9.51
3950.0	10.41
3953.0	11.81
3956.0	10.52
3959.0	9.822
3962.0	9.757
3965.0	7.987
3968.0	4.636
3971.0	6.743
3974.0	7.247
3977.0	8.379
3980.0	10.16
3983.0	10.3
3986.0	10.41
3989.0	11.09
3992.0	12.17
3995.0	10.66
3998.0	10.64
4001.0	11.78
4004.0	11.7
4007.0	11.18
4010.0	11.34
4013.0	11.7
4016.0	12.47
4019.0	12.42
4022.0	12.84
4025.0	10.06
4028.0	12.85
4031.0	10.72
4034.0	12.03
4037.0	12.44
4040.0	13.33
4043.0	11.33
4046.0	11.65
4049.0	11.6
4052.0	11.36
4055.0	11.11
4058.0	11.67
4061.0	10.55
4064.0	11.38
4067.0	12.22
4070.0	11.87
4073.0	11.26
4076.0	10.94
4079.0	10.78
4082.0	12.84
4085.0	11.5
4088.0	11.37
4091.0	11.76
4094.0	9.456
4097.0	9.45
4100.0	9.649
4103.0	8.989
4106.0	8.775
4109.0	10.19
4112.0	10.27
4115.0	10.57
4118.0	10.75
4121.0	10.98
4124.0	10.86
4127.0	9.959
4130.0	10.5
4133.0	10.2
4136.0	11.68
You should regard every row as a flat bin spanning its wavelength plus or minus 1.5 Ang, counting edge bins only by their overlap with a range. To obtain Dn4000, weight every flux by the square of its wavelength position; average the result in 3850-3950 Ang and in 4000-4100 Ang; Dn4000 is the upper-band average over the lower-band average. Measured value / 1.3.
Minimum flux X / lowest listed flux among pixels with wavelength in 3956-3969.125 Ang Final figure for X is 4.636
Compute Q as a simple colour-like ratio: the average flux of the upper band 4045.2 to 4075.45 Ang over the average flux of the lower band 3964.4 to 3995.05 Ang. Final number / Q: 1.27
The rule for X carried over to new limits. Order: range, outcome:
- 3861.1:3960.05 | 6.305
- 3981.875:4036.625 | 10.06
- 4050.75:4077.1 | 10.55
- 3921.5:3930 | 8.862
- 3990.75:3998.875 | 10.64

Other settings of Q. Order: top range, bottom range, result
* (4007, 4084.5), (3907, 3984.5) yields 1.28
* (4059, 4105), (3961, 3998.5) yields 1.19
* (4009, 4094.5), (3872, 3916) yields 1.25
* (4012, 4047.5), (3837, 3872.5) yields 1.26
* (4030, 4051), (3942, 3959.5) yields 1.18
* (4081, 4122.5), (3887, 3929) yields 1.09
